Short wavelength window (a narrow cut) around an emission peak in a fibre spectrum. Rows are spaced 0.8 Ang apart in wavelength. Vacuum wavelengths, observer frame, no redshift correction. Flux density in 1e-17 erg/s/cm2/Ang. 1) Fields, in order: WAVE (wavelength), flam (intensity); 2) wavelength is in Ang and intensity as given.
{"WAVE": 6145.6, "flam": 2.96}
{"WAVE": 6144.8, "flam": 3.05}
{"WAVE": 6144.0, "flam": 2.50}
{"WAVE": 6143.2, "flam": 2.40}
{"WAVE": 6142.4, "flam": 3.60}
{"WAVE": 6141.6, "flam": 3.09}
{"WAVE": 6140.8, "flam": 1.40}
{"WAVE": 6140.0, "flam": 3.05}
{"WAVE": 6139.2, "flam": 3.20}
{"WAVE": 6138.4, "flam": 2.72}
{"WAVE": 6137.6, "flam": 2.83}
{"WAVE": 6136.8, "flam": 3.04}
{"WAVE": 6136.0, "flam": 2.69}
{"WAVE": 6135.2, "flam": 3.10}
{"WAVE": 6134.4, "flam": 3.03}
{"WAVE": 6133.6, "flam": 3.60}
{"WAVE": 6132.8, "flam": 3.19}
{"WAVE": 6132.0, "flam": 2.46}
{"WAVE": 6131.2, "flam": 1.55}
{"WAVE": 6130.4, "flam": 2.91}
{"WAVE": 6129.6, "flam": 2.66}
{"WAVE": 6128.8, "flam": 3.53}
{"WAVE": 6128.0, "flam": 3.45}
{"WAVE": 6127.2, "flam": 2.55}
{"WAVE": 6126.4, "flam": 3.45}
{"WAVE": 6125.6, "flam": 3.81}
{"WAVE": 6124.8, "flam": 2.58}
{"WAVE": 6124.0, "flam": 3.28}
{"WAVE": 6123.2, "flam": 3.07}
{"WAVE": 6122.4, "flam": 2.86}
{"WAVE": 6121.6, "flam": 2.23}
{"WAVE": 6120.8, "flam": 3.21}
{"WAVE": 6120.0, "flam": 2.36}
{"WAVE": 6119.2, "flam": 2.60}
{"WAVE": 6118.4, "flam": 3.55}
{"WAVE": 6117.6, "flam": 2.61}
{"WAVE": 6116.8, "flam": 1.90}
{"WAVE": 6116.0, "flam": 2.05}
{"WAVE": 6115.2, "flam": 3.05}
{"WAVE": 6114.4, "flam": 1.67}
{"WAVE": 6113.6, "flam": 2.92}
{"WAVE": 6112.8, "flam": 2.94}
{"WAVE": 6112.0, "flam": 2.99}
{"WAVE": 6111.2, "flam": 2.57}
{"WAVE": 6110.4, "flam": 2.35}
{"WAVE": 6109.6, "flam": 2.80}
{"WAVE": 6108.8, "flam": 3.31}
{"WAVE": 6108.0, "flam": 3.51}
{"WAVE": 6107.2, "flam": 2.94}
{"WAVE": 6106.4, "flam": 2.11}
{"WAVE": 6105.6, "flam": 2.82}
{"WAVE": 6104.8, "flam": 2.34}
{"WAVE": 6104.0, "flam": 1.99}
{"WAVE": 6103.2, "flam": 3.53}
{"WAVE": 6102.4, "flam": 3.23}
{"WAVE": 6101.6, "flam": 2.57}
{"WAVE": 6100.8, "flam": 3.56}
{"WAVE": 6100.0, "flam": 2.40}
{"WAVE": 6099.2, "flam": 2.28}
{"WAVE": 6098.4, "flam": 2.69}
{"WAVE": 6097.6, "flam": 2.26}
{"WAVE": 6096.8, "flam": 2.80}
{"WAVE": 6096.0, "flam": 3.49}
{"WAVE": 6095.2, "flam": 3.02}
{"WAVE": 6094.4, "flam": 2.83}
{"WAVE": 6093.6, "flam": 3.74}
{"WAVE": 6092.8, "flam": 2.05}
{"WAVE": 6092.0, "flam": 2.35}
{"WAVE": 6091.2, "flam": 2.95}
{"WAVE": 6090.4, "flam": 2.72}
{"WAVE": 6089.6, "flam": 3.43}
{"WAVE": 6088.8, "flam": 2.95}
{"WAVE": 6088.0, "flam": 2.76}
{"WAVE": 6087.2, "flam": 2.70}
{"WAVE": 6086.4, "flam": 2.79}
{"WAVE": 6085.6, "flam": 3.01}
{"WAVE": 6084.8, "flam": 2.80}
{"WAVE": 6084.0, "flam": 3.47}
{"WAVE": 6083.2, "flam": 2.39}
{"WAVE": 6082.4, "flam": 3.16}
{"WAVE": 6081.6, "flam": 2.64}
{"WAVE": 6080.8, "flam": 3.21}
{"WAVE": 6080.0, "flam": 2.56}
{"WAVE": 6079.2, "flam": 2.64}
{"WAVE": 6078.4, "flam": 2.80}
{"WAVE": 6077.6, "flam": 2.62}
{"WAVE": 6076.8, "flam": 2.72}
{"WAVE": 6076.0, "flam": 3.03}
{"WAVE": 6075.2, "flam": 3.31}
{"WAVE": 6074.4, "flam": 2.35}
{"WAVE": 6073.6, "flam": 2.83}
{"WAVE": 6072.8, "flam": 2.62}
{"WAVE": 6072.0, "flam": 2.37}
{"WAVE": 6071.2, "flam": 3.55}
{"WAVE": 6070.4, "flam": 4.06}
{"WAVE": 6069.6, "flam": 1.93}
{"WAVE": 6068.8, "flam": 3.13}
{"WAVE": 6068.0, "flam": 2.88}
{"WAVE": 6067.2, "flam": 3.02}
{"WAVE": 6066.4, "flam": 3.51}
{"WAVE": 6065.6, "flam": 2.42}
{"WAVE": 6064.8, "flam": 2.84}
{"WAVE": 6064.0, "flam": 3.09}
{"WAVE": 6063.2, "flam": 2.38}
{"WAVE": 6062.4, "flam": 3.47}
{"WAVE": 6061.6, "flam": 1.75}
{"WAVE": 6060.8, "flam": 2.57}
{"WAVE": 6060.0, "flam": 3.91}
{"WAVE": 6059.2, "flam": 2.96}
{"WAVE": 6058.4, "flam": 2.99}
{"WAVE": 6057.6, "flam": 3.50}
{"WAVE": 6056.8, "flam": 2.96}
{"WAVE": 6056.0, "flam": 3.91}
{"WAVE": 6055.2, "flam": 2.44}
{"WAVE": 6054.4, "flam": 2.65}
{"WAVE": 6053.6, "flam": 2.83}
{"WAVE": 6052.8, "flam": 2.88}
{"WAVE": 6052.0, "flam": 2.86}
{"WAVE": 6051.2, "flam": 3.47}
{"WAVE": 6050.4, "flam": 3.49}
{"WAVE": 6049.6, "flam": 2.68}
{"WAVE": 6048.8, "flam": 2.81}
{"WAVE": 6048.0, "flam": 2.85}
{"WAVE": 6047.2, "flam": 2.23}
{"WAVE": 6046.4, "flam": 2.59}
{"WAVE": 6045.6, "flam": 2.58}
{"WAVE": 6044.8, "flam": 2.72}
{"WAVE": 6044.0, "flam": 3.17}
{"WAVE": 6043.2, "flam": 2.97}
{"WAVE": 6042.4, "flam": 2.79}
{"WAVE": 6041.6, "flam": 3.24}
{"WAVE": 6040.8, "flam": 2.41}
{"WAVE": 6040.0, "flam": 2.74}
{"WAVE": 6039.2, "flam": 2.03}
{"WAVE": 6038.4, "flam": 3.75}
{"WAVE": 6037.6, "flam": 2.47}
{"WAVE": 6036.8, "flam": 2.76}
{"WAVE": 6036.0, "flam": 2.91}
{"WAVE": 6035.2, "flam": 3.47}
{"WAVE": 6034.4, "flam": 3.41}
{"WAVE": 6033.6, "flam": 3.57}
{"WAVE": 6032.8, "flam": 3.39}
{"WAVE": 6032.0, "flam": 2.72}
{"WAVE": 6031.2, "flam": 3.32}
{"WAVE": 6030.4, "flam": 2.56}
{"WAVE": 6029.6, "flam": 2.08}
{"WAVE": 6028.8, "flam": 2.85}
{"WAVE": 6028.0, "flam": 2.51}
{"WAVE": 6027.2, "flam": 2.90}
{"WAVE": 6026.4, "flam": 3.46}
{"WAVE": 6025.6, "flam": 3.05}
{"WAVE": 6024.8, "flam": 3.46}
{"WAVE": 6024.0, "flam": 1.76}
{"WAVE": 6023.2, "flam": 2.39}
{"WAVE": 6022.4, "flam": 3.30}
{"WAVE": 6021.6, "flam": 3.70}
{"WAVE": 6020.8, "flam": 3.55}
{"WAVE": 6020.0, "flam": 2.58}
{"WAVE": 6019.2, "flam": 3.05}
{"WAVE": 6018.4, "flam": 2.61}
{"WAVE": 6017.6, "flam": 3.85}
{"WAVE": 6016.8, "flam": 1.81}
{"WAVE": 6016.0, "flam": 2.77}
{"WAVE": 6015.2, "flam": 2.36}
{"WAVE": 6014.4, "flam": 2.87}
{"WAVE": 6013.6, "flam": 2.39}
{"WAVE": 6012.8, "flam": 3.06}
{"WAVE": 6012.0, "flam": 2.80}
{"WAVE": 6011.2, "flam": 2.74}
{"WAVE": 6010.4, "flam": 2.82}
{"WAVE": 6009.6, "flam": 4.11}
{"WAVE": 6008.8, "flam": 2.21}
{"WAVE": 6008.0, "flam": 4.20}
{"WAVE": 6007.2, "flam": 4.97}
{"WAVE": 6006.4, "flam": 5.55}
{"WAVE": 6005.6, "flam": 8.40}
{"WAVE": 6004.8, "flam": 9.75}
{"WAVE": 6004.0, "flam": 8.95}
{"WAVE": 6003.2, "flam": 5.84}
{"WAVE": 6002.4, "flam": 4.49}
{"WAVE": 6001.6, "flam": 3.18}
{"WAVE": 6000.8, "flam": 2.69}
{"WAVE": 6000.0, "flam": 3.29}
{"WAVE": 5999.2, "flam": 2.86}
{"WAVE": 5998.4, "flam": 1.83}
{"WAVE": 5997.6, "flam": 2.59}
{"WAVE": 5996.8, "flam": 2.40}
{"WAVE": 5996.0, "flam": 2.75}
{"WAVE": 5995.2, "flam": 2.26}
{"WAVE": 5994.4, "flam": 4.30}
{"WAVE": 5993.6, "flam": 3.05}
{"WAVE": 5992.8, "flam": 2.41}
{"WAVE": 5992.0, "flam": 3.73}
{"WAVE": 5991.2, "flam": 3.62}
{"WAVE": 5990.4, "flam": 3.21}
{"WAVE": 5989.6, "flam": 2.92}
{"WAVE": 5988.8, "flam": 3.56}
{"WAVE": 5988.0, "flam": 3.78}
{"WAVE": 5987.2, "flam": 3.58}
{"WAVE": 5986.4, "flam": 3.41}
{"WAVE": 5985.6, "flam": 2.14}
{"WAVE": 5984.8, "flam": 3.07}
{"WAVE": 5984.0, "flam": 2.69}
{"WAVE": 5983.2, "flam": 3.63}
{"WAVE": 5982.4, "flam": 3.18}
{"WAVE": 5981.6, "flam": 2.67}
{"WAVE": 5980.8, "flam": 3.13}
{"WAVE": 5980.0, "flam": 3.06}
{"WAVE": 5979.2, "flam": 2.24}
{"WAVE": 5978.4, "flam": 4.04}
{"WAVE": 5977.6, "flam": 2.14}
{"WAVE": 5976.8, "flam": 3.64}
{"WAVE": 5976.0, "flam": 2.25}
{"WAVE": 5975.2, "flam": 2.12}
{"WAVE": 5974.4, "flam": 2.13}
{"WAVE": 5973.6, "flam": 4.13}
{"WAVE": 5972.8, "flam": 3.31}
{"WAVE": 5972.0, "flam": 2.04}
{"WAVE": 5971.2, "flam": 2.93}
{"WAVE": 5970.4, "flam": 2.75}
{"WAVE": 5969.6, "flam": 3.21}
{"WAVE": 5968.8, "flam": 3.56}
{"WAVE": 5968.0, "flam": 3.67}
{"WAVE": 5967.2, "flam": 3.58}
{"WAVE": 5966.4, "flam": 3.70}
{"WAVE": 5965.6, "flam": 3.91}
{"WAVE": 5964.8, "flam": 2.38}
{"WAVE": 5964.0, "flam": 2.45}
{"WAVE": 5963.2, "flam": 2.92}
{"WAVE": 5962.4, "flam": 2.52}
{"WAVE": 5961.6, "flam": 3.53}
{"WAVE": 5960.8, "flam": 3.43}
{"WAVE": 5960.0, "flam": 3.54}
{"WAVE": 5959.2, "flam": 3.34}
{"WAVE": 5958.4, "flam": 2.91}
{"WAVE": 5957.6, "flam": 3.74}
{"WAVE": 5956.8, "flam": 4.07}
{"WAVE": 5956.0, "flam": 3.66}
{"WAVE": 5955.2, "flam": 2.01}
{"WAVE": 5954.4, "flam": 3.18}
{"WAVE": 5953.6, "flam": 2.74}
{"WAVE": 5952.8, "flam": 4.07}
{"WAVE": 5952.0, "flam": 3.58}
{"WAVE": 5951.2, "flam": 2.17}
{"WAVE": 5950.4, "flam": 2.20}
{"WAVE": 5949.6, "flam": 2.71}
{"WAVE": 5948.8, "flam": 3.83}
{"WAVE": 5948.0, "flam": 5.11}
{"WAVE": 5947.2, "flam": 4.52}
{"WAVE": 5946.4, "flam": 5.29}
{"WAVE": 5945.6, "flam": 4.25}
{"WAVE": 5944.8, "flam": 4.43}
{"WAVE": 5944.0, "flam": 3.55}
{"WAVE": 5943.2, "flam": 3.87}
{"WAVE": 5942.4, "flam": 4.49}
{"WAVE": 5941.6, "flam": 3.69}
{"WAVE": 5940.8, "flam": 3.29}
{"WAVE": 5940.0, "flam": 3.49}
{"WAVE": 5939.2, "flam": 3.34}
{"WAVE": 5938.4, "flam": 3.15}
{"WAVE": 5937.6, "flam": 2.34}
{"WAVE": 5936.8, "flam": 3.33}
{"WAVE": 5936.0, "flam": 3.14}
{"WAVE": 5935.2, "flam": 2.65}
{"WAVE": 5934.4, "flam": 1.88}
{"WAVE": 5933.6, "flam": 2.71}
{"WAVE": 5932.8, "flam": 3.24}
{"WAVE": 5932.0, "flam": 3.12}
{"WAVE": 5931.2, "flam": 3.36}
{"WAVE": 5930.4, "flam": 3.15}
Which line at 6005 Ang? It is [O III] 5007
